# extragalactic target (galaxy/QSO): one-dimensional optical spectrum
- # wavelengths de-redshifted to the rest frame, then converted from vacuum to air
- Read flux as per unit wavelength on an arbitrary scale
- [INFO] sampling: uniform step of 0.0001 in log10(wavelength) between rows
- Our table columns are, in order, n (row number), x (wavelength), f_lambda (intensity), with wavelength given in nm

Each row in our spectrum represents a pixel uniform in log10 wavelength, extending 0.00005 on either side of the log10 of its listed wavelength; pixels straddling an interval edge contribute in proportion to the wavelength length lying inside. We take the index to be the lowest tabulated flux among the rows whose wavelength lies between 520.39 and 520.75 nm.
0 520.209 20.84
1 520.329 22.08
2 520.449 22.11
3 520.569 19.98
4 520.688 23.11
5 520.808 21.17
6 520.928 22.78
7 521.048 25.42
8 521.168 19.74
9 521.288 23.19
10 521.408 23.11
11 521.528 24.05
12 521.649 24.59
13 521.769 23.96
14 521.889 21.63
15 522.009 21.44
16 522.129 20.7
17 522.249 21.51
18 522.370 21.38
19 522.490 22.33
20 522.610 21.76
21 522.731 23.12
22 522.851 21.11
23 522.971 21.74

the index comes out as 19.98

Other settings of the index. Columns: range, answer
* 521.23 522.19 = 20.7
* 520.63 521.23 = 19.74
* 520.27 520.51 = 22.08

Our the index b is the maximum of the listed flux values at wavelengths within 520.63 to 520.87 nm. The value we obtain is 23.11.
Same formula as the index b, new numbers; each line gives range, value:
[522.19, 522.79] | 23.12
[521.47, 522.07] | 24.59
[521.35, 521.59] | 24.05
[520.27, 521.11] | 25.42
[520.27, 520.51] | 22.11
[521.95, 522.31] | 21.51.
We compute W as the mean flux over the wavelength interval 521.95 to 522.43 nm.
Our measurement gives 21.3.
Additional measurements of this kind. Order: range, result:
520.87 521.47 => 22.9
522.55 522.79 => 22.4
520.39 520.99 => 21.9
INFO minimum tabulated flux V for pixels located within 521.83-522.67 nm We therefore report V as 20.7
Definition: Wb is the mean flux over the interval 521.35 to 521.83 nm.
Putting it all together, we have 23.9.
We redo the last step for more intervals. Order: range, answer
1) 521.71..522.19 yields 22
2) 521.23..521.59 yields 23.4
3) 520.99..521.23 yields 22.6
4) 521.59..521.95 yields 23.4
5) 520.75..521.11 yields 23.1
